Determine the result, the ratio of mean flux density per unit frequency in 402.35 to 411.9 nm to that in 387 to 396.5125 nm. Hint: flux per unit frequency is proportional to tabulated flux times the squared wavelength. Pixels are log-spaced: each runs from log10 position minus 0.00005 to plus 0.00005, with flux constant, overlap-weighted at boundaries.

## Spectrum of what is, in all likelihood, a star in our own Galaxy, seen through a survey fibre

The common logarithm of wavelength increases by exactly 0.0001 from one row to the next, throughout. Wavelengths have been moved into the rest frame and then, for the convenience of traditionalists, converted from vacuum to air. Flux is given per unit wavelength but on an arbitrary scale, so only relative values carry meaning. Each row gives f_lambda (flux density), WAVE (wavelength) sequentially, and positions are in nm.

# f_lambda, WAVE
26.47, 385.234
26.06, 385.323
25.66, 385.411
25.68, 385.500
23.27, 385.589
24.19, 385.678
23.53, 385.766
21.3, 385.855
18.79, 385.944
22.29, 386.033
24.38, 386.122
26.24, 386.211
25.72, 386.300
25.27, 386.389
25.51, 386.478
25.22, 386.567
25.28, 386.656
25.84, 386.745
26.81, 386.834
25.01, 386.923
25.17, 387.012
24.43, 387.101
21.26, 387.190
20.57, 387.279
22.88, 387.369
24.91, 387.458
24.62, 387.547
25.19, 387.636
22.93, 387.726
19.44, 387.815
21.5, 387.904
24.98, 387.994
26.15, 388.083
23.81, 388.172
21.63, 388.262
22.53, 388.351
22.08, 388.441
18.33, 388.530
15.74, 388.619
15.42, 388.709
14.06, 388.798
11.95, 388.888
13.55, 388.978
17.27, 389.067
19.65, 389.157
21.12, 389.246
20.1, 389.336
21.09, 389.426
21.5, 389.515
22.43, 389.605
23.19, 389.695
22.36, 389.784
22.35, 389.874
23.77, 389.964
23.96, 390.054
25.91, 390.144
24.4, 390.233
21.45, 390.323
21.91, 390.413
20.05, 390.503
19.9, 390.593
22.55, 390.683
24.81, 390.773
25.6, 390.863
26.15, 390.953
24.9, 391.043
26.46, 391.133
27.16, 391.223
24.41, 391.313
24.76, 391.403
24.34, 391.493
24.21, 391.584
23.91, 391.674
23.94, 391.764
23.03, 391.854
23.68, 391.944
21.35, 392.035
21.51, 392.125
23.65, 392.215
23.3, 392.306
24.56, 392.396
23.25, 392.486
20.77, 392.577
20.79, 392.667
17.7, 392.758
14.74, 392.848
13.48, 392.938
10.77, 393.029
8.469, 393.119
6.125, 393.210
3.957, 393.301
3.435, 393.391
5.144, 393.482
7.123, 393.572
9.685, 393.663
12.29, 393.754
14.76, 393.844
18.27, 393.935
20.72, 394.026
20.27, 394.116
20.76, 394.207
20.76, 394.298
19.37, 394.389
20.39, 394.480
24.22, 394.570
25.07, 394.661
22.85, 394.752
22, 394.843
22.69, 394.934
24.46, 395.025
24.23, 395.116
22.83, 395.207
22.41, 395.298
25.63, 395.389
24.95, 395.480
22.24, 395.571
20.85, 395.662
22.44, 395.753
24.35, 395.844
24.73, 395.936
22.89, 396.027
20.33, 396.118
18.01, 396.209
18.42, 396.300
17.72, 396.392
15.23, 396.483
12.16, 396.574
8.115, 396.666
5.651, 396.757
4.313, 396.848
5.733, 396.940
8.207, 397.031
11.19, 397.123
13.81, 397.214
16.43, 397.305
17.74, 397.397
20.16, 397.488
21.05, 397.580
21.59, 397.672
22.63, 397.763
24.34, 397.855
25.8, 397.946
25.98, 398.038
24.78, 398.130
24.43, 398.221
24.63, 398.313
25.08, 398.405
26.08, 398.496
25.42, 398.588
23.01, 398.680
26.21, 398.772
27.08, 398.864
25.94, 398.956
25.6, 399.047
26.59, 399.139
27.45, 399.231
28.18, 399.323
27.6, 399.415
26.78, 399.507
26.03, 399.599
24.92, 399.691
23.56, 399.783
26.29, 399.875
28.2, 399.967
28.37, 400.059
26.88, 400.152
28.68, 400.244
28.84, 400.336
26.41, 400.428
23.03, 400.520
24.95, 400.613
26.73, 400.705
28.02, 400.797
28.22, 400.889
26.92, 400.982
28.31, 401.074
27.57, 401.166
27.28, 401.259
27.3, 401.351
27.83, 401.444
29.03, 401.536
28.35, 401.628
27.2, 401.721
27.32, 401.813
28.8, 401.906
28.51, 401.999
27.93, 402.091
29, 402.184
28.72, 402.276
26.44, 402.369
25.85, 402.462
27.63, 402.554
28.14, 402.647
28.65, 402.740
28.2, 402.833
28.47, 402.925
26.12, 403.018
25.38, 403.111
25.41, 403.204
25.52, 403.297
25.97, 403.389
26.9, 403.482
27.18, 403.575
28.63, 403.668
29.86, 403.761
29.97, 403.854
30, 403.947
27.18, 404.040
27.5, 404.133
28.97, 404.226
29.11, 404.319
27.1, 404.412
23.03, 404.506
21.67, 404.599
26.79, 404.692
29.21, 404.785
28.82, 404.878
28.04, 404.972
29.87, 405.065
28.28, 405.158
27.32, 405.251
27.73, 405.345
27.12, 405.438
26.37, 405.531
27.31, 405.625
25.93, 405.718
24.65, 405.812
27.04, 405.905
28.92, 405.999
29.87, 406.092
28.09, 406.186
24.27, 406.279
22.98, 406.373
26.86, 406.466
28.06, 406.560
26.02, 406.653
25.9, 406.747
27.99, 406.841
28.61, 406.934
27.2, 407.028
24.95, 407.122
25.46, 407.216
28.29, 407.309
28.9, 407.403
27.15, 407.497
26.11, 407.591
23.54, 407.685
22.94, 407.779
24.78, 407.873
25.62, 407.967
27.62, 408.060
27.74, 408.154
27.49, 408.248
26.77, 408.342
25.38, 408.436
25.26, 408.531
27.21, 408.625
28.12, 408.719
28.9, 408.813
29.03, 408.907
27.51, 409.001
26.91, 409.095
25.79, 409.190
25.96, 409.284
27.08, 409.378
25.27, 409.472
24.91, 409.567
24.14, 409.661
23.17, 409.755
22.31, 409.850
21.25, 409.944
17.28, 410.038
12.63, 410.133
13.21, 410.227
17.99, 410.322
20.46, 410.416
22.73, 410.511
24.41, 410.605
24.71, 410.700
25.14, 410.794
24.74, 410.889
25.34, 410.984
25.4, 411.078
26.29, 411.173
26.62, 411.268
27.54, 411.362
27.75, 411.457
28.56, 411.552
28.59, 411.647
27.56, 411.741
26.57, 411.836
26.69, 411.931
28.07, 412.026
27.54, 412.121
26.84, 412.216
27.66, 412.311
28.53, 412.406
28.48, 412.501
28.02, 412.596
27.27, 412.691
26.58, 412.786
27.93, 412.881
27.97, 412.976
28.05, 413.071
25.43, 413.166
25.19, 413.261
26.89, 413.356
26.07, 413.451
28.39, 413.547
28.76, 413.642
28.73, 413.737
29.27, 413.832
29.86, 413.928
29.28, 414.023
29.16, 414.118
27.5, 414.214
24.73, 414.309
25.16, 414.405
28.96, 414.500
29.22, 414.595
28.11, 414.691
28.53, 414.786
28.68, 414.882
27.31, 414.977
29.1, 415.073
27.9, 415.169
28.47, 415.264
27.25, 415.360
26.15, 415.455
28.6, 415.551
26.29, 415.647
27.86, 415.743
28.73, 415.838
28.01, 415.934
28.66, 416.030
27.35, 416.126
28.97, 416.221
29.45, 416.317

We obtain 1.37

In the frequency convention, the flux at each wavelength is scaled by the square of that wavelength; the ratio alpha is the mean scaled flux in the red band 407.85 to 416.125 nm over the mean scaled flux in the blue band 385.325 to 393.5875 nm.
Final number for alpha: 1.4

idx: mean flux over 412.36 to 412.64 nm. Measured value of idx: 28.3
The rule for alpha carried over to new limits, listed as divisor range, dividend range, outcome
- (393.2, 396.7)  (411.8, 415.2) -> 1.65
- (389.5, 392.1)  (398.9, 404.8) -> 1.22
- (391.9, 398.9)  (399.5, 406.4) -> 1.50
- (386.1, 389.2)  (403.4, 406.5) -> 1.35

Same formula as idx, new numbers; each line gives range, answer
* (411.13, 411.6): 27.3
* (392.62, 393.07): 15.6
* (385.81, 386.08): 20.8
